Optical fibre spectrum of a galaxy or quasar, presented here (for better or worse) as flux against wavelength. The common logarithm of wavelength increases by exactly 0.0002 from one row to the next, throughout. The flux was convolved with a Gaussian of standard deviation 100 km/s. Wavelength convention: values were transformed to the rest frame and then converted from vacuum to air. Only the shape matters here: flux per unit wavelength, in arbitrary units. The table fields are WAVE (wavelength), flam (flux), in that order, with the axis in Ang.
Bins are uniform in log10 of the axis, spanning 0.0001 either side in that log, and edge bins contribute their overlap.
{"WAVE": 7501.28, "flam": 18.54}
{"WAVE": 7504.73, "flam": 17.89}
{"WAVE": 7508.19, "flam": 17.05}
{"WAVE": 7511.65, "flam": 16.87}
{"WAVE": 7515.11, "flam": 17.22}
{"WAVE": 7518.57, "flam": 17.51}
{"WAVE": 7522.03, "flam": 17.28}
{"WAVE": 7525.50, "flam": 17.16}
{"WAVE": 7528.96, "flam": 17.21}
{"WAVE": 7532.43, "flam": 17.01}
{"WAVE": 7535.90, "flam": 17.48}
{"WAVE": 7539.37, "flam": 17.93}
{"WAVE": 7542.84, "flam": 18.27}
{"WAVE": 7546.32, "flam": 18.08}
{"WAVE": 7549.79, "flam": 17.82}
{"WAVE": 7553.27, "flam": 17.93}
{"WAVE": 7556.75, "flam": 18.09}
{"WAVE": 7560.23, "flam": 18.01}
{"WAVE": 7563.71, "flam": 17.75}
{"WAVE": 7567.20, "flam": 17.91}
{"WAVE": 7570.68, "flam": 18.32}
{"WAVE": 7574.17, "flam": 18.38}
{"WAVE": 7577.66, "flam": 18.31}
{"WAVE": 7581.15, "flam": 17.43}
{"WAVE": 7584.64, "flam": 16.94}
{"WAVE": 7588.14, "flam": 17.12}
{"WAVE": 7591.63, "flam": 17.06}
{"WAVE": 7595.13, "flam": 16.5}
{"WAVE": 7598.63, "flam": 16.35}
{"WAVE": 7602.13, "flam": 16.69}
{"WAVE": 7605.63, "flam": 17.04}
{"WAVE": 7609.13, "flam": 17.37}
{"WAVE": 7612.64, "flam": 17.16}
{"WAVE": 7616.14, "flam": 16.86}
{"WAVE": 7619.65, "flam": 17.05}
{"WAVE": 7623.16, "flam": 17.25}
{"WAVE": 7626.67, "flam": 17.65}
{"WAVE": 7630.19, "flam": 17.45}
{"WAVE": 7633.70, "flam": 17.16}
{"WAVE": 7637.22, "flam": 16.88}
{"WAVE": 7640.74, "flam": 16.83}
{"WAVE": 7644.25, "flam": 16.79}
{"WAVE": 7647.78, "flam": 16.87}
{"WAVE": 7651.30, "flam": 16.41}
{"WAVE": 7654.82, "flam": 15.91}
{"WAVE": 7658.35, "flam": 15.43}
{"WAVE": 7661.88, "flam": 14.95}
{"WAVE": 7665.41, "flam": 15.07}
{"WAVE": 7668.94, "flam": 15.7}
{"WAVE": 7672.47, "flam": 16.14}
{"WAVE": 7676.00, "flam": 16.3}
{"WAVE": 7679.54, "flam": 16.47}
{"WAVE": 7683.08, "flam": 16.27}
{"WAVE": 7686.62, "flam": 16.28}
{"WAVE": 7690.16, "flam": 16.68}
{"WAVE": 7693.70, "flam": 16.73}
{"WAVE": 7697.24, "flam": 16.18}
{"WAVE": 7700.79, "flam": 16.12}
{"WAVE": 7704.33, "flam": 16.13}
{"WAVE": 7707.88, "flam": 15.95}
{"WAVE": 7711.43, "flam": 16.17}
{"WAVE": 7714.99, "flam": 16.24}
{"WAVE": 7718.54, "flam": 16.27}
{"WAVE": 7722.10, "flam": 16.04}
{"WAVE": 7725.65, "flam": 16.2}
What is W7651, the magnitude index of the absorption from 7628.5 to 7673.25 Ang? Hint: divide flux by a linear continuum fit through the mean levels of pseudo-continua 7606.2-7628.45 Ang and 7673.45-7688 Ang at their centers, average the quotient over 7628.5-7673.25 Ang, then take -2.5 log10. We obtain 0.03 mag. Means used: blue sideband 17.2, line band 16.3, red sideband 16.3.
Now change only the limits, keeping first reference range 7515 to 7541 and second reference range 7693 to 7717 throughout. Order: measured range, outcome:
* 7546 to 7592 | -0.04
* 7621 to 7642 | -0.03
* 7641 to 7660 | 0.01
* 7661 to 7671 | 0.08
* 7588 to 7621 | 0.00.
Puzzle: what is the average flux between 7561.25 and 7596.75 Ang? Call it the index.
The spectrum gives 17.6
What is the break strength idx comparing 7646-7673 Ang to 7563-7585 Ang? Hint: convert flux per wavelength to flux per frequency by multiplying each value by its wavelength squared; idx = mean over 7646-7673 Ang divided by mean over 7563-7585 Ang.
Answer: 0.9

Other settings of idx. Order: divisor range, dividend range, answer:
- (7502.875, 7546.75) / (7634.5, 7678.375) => 0.96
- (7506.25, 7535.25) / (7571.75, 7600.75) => 1.02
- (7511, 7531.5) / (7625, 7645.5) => 1.03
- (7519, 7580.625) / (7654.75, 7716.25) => 0.93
